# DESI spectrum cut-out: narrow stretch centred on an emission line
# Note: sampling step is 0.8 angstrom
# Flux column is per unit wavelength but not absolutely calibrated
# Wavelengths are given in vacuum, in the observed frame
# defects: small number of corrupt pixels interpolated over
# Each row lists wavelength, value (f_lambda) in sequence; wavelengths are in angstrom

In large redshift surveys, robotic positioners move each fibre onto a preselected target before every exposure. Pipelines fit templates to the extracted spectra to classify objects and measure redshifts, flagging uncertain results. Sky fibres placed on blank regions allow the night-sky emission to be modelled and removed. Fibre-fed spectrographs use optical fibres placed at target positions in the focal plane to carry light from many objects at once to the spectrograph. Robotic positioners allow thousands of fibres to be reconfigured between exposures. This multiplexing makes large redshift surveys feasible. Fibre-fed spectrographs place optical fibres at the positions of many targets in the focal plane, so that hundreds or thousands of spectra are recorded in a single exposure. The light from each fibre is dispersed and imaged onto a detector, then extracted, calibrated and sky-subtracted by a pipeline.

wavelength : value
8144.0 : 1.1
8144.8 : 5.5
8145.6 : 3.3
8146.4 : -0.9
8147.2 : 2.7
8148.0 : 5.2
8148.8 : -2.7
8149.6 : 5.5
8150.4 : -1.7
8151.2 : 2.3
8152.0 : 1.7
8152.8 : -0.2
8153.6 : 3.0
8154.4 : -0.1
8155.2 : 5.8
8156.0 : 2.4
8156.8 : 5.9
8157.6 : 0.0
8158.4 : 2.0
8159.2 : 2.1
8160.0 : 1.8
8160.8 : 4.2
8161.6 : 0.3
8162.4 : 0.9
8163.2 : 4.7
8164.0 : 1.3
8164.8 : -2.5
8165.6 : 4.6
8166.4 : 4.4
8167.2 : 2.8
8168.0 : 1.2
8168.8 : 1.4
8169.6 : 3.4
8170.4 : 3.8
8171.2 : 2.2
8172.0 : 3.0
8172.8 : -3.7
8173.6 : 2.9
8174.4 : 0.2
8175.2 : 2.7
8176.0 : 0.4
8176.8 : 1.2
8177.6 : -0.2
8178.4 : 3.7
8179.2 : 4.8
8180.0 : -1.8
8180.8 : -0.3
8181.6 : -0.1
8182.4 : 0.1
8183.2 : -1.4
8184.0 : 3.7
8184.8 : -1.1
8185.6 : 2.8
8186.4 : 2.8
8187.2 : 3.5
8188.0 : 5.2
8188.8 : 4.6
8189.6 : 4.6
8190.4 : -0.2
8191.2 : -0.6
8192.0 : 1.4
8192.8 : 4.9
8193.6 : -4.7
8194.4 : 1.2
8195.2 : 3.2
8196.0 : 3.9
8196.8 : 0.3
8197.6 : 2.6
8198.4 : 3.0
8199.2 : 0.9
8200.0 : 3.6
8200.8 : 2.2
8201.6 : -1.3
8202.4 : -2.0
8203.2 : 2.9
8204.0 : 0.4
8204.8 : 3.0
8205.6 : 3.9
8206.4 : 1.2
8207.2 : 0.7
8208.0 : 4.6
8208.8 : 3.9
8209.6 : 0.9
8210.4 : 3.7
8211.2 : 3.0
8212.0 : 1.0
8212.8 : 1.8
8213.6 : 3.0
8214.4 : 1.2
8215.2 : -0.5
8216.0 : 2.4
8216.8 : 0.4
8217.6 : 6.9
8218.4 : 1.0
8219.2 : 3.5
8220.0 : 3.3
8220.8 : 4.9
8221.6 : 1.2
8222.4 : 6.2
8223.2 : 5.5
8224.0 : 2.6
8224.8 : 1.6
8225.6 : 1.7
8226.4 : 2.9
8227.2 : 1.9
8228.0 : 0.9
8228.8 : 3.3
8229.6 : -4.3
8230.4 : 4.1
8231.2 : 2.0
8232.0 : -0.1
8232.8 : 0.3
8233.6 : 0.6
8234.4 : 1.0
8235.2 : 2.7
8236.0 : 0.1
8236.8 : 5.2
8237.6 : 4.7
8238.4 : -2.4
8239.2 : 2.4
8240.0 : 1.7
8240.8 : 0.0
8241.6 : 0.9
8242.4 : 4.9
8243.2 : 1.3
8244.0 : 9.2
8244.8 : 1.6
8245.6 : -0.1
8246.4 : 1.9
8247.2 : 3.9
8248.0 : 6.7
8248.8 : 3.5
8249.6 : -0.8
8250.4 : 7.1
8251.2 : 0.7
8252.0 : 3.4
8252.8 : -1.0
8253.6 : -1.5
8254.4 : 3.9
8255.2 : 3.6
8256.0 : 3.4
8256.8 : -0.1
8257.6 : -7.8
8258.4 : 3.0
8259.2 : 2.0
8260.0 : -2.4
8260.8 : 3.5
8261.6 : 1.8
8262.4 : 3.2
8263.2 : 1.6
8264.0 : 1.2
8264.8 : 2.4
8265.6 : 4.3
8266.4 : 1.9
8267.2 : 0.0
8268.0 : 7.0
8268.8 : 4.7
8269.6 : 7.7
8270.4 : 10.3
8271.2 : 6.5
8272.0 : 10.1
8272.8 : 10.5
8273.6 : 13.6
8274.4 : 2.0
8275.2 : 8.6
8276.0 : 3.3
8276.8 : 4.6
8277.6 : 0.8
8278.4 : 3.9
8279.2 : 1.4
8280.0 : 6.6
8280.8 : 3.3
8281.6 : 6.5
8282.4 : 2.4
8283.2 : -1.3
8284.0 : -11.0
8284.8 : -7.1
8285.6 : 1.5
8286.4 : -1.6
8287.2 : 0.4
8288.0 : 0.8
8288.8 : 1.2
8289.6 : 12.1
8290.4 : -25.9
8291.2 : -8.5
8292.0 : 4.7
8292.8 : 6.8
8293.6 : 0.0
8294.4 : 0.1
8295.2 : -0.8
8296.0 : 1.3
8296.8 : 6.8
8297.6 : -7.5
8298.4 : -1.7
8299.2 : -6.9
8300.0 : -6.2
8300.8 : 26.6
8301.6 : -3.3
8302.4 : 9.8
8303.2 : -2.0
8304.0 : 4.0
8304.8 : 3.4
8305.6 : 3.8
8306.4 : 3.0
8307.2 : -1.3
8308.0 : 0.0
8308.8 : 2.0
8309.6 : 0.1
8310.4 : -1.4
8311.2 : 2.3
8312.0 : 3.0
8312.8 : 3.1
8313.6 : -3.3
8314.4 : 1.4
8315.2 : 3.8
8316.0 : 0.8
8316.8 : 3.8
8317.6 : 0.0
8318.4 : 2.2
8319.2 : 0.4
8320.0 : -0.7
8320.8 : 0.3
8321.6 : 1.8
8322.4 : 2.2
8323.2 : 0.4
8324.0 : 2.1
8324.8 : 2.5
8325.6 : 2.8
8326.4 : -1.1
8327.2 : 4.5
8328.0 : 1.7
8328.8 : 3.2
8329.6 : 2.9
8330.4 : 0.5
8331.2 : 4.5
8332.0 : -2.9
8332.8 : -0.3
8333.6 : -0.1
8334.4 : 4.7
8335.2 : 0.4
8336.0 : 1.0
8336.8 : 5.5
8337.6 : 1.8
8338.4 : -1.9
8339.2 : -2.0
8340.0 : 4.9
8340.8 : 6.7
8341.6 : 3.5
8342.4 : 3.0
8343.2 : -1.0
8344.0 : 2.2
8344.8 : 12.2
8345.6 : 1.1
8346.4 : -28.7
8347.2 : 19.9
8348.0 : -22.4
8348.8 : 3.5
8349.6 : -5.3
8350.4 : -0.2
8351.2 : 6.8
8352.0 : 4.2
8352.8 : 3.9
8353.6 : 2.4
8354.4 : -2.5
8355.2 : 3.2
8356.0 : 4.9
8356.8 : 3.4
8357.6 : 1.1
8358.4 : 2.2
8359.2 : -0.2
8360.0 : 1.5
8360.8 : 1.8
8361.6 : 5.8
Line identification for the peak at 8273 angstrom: H-gamma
